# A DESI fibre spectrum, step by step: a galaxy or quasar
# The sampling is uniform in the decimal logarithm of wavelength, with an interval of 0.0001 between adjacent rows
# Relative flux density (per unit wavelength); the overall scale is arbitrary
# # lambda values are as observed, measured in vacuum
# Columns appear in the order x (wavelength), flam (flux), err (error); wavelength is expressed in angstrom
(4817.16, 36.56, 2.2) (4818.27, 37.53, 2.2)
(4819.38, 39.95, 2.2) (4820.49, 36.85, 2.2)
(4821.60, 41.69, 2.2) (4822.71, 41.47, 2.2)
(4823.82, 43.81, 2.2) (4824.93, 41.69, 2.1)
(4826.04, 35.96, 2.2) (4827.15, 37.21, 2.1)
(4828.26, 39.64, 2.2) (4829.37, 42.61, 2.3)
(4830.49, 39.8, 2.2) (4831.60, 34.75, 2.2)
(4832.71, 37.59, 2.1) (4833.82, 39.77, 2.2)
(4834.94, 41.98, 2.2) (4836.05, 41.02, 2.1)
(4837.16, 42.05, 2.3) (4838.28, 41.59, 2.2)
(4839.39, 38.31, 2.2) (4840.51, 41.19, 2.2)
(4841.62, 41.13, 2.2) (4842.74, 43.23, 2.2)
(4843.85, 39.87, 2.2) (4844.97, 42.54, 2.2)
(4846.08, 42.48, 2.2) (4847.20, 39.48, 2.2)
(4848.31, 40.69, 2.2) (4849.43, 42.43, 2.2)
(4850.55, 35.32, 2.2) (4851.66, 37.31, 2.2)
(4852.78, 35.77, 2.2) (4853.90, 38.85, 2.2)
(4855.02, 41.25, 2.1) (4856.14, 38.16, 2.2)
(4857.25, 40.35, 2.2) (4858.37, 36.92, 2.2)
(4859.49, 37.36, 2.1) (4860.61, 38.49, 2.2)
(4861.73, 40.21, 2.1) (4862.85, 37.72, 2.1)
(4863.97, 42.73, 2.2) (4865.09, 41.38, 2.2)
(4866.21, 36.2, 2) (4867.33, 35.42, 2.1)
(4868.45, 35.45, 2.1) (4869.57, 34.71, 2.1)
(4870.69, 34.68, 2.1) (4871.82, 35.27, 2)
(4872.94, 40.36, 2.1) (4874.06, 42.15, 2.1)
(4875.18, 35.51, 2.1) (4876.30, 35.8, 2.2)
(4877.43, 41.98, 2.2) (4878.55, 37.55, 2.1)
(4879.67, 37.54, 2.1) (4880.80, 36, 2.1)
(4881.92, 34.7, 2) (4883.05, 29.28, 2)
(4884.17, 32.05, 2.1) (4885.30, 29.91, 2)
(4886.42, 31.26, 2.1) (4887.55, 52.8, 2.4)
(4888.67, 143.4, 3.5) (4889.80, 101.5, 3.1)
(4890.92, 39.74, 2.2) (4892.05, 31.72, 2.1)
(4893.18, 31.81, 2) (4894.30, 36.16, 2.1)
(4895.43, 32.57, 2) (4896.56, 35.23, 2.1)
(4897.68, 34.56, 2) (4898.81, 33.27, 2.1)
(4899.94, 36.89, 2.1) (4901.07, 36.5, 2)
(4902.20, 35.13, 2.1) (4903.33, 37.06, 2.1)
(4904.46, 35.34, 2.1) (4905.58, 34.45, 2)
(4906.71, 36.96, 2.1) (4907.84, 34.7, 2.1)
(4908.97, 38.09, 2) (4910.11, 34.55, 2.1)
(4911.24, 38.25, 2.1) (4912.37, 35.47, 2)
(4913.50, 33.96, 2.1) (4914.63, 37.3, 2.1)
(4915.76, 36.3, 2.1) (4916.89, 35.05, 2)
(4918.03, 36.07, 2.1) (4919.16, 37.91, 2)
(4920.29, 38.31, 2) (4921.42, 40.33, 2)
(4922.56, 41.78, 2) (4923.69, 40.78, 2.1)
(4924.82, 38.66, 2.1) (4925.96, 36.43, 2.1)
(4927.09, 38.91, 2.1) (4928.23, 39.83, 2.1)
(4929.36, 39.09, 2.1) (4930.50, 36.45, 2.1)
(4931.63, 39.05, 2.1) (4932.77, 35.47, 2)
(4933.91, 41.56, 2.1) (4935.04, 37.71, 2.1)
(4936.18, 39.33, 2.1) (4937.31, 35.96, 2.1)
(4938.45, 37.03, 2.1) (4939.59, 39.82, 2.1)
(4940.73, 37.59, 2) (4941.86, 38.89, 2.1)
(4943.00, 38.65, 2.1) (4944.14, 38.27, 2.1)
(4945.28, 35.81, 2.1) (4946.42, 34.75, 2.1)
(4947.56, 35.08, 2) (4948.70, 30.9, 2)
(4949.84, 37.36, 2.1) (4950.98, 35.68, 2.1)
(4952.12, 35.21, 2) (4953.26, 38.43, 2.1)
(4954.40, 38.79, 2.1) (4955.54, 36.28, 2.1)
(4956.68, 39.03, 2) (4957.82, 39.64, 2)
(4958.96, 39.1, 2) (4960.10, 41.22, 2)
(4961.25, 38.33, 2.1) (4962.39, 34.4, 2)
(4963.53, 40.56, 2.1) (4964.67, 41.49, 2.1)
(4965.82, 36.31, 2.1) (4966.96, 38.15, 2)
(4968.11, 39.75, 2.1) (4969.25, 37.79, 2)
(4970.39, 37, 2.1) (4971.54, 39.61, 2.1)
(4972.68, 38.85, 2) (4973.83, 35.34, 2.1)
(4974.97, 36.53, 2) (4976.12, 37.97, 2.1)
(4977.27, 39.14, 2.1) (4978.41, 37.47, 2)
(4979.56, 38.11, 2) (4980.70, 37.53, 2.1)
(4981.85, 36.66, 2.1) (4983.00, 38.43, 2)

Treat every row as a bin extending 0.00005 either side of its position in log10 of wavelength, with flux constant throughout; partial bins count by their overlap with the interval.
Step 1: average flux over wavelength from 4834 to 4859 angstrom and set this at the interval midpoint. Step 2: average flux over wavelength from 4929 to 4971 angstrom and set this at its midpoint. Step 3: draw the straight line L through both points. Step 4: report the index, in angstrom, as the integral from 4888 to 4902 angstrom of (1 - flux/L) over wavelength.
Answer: -3.62 angstrom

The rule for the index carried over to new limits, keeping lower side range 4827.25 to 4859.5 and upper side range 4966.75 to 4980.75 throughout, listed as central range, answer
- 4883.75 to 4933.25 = -2.05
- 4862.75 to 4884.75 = 1.43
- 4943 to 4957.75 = 0.69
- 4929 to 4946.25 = 0.23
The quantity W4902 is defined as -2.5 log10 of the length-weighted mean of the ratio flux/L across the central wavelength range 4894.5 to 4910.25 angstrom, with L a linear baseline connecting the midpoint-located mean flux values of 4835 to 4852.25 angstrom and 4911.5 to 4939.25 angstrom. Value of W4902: 0.10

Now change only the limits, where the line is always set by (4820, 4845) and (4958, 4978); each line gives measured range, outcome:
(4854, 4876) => 0.05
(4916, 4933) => 0.02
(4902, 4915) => 0.09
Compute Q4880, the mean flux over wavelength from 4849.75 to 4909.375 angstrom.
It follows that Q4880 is 39.9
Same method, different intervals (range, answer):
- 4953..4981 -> 38.3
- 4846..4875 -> 38.4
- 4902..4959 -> 37.3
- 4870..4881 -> 37.7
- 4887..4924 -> 41.9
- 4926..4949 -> 37.6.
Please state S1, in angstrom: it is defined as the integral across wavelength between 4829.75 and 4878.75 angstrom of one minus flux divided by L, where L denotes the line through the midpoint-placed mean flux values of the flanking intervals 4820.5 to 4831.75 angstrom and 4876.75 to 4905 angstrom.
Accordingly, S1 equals 2.4 angstrom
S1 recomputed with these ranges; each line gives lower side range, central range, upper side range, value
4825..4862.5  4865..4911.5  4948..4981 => -1.5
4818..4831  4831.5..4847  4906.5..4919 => -0.6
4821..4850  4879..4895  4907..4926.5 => -3.8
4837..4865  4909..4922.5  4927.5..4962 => 0.5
